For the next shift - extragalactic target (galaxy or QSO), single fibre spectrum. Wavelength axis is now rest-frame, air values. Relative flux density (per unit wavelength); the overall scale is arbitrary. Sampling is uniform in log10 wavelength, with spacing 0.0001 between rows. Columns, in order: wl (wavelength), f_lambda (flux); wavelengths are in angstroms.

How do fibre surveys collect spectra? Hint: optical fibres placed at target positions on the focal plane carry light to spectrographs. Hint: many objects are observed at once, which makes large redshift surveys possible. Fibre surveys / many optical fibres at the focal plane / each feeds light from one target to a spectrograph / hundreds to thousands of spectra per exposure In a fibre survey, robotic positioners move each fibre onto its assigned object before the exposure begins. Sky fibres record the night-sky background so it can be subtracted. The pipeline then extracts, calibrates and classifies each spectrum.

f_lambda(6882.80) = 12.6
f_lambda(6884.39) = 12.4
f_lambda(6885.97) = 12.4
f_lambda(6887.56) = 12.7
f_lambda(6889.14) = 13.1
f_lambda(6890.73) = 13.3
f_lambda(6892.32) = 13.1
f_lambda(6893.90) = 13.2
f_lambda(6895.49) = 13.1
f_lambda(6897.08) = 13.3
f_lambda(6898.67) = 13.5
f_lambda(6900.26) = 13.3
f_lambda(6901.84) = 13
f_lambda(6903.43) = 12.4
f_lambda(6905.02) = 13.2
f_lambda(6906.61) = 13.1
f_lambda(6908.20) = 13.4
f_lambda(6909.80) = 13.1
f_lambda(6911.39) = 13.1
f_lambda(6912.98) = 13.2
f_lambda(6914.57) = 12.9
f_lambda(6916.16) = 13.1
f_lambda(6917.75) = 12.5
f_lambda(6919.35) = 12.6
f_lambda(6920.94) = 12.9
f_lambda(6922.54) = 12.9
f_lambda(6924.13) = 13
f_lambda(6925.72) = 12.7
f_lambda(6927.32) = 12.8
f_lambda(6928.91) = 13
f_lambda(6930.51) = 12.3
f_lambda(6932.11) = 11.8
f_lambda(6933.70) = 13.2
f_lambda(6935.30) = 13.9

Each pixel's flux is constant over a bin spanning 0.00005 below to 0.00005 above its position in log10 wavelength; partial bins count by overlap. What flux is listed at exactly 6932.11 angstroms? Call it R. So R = 11.8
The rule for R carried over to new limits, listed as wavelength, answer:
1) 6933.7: 13.2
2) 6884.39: 12.4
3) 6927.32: 12.8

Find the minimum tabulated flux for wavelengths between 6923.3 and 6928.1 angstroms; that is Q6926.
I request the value 12.7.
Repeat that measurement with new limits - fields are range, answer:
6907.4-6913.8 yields 13.1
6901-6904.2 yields 12.4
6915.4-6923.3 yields 12.5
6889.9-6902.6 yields 13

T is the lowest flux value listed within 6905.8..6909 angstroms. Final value 13.1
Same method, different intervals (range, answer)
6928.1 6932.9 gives 11.8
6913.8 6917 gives 12.9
